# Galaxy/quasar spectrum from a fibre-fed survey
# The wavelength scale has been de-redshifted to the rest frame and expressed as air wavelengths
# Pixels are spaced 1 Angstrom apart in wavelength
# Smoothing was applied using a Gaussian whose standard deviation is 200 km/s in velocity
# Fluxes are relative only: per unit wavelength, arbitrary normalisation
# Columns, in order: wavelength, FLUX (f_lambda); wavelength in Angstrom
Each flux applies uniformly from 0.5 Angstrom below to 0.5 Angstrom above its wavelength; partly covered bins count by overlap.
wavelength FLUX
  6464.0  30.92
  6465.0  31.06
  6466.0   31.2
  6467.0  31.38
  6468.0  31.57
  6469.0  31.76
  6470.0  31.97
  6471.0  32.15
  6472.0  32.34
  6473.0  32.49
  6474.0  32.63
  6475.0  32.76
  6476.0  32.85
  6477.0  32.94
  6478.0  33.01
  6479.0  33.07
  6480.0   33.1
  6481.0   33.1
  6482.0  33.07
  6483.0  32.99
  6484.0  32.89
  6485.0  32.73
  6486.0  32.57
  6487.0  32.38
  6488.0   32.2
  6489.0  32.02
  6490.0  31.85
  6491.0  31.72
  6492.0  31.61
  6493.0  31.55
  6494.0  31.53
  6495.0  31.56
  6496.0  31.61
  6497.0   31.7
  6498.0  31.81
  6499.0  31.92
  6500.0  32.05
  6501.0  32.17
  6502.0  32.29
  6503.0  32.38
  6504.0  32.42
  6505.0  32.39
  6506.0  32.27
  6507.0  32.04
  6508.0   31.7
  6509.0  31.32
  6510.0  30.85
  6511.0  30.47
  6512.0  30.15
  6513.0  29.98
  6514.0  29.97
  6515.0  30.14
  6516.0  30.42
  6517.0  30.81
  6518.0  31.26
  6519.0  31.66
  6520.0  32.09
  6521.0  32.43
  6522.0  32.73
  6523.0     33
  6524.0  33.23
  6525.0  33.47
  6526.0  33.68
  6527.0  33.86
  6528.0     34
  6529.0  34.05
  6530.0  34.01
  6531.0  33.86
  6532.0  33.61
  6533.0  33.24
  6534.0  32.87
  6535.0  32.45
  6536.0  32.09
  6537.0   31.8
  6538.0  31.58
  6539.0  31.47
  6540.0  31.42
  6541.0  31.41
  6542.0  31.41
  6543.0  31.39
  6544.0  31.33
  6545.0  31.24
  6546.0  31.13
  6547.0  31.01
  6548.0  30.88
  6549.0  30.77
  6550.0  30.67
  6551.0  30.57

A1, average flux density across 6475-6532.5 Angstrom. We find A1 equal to 32.2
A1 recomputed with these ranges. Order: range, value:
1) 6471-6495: 32.5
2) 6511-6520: 30.6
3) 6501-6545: 32.1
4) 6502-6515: 31.3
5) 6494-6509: 32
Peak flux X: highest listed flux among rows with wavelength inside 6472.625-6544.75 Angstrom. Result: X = 34.05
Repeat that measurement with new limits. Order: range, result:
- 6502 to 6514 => 32.42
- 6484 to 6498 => 32.89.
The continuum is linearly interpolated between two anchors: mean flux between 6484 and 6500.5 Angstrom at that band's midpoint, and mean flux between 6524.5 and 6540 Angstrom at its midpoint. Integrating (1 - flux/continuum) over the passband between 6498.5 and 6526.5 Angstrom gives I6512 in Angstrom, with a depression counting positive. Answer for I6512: 0.6 Angstrom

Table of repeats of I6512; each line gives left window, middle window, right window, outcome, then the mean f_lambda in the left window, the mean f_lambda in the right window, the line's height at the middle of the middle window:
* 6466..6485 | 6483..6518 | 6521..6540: 1.2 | 32.5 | 33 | 32.7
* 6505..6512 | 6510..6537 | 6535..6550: -0.7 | 31.4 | 31.4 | 31.4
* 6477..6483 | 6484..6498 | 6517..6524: 0.4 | 33.1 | 32.2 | 32.8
